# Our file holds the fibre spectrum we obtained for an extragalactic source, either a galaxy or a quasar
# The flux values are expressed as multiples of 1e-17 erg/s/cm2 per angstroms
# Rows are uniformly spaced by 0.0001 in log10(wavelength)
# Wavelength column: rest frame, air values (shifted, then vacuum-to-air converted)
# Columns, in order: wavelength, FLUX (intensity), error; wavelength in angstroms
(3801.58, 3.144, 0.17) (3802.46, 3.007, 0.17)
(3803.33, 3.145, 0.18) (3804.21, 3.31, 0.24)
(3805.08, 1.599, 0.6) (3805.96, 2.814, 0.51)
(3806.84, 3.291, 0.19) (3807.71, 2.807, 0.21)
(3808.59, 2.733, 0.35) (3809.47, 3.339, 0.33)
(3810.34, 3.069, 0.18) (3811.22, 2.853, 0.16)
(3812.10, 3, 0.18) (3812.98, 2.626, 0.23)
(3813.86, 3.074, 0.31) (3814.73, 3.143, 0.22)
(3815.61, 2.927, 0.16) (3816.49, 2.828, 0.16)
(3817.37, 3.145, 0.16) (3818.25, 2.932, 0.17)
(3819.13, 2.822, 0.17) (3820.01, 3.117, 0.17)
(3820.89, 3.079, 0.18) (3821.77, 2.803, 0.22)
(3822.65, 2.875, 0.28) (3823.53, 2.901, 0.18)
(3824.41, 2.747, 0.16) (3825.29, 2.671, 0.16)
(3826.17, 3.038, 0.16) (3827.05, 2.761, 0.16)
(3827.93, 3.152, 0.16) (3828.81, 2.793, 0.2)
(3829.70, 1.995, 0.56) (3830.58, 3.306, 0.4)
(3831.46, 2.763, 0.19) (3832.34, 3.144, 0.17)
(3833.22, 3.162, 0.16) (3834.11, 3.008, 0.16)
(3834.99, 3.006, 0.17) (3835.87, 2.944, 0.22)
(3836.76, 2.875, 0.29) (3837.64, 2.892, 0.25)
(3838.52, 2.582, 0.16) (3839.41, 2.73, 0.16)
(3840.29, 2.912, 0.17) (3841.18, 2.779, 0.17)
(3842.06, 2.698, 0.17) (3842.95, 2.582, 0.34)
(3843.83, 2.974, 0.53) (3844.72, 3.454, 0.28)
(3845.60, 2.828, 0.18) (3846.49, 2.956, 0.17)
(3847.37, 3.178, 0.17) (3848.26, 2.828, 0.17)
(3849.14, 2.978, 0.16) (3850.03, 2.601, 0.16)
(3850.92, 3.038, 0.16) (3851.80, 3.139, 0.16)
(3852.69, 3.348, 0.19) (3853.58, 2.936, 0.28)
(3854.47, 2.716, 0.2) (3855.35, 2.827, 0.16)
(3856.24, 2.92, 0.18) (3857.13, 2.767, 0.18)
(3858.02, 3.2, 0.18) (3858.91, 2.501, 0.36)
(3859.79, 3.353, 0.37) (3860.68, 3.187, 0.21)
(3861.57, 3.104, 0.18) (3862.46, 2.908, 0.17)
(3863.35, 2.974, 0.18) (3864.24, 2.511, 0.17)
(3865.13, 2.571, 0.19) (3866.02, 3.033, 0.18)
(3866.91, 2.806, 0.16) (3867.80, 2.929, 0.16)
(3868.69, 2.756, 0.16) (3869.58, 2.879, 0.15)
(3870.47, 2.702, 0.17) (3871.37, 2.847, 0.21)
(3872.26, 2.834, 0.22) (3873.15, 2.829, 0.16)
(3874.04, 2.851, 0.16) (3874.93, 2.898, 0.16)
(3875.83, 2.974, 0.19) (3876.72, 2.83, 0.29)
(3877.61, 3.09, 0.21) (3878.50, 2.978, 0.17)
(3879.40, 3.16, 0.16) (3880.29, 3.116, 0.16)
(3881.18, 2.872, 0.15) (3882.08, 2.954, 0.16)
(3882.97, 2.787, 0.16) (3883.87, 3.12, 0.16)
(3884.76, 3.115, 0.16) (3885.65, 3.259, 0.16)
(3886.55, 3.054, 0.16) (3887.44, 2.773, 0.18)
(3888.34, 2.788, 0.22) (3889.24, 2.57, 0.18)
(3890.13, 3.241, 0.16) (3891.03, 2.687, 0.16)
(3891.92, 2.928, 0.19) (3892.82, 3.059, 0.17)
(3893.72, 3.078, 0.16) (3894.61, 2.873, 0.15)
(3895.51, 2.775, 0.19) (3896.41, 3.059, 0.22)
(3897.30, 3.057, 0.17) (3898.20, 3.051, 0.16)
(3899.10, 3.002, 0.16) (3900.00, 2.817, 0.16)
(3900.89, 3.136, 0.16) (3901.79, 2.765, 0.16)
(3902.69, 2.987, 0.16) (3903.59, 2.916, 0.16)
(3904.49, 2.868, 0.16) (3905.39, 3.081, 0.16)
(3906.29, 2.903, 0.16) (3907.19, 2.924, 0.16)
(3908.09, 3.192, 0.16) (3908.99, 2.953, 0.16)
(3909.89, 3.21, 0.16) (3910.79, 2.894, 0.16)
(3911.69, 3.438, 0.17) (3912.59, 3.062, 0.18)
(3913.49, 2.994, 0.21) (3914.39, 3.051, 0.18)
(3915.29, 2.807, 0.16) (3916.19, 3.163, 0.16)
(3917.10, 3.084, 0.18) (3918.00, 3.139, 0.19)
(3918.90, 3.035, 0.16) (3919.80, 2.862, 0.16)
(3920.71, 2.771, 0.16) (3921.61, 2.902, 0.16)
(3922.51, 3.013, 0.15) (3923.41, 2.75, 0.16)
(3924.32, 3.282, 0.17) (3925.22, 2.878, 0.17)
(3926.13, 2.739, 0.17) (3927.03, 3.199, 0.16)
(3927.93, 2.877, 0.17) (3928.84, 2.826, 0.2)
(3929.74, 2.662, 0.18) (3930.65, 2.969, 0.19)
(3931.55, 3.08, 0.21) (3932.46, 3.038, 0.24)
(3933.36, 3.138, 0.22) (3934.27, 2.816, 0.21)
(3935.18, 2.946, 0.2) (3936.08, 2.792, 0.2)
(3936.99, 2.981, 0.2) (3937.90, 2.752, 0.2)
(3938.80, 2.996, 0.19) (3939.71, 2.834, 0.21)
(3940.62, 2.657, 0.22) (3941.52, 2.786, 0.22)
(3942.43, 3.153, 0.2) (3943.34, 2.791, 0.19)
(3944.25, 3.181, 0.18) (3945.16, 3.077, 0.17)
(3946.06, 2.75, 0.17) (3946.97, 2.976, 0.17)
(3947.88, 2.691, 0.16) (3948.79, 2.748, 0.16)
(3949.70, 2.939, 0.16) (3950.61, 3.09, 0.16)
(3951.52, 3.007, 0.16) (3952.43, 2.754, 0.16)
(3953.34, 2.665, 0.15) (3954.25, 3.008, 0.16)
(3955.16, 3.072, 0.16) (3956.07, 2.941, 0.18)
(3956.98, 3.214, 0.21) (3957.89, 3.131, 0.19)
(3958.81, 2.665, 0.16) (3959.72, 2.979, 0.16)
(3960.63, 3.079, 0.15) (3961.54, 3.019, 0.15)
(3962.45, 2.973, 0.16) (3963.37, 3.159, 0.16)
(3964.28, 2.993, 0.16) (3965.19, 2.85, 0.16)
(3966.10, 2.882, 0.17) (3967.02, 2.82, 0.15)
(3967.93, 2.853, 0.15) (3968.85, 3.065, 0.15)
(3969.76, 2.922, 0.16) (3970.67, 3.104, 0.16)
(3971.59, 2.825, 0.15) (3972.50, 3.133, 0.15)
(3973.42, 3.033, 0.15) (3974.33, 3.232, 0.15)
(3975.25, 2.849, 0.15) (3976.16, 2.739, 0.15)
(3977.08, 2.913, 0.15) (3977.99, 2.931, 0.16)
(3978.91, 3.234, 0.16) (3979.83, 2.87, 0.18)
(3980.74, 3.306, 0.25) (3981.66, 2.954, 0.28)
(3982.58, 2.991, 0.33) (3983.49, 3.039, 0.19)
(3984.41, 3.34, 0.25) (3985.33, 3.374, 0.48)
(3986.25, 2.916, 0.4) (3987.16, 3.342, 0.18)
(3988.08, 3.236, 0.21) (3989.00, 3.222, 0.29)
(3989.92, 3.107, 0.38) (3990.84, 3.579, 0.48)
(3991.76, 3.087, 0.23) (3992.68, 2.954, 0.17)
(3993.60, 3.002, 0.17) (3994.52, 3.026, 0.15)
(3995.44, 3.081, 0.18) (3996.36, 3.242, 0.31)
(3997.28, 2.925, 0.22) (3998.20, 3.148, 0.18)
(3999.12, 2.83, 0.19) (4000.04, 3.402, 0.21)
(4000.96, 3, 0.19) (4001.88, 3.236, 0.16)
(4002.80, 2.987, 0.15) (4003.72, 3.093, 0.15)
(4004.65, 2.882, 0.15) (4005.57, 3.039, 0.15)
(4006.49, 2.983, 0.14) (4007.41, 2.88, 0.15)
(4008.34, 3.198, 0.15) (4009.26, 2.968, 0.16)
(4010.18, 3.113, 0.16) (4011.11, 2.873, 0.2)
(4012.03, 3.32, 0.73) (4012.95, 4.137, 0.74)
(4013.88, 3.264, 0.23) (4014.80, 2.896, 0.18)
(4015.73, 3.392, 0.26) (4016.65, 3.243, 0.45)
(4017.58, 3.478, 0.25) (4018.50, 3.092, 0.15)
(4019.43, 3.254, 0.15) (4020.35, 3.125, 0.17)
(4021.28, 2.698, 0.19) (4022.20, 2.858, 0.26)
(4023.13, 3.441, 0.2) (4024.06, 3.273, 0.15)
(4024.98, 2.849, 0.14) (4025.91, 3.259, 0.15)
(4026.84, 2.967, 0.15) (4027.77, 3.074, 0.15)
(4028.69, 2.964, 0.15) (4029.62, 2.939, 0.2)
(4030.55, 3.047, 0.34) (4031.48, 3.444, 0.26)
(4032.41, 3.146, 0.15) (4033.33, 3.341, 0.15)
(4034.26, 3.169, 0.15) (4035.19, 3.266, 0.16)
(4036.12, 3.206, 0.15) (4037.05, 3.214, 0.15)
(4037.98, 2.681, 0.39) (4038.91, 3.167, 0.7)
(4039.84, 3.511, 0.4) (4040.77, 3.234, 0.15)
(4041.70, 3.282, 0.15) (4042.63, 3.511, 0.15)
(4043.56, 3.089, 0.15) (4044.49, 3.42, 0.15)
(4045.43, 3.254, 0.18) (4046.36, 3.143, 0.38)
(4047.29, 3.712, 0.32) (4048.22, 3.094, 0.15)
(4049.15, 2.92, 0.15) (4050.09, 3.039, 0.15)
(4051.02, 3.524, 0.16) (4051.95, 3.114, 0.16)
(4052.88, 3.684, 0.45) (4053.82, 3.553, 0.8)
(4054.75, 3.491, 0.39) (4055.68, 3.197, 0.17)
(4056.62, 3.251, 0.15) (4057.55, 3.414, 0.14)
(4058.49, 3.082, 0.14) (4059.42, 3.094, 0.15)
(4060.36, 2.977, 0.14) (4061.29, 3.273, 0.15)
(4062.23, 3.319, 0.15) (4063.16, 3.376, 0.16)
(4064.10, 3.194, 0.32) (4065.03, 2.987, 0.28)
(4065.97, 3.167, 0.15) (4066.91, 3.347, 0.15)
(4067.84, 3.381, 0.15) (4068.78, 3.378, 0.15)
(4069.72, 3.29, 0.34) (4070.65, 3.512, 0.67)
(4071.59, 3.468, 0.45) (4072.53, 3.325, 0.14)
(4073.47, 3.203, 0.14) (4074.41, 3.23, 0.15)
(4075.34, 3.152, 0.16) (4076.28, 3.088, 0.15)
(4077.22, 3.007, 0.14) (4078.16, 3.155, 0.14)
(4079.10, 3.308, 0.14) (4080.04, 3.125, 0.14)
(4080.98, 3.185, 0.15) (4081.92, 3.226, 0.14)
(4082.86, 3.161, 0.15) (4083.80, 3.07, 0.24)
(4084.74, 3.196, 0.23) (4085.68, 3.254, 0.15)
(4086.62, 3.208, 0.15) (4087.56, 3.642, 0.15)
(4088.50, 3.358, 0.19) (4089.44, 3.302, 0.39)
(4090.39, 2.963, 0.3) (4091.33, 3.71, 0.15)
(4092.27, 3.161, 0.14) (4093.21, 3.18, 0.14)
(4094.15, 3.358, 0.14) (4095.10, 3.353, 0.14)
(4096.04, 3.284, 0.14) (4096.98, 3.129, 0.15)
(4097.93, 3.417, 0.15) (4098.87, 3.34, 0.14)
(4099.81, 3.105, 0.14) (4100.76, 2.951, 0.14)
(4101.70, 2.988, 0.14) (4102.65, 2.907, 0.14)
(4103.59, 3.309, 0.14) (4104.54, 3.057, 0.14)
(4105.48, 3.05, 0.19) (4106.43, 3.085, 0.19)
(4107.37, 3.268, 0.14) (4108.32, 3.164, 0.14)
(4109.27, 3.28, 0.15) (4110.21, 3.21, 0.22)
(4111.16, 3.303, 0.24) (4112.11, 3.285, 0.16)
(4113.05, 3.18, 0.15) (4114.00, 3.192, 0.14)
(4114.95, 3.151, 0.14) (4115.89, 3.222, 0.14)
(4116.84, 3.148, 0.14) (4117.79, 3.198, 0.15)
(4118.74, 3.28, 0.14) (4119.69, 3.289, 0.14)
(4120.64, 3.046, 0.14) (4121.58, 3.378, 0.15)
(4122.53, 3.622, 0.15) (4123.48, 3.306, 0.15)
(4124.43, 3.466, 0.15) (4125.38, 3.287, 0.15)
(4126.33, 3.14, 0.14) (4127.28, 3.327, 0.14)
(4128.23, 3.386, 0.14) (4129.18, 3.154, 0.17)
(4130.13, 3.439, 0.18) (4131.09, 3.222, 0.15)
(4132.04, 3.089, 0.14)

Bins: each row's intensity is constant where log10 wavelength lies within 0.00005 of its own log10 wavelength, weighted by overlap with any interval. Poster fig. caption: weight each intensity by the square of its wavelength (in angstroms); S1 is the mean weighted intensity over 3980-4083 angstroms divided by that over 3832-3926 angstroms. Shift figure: 1.17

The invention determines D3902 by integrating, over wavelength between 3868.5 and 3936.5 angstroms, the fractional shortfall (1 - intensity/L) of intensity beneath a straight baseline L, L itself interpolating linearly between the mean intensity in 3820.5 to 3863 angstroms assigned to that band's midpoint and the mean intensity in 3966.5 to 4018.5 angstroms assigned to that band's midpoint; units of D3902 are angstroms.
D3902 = 0.7 angstroms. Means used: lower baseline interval 2.92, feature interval 2.96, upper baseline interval 3.1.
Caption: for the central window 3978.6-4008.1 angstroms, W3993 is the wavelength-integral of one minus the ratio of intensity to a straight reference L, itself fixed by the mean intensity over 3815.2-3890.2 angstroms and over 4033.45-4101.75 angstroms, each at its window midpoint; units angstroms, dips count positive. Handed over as 0.29 angstroms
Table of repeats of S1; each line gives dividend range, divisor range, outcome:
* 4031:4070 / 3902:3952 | 1.17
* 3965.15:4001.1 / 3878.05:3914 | 1.07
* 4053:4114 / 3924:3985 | 1.17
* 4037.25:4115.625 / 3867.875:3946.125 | 1.19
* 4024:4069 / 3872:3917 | 1.17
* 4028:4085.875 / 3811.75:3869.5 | 1.24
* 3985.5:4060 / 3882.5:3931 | 1.13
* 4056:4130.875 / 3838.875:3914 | 1.23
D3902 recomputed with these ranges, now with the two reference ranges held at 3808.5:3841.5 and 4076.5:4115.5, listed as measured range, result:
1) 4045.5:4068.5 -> -0.7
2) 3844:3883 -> 0.3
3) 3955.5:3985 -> 0.6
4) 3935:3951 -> 0.8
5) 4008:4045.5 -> -0.6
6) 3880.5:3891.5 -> 0.1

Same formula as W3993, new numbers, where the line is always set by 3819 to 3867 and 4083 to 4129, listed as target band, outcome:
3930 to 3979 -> 1.6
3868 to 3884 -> 0.2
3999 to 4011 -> 0.2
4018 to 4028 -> 0.2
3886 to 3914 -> 0.1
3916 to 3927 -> 0.1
